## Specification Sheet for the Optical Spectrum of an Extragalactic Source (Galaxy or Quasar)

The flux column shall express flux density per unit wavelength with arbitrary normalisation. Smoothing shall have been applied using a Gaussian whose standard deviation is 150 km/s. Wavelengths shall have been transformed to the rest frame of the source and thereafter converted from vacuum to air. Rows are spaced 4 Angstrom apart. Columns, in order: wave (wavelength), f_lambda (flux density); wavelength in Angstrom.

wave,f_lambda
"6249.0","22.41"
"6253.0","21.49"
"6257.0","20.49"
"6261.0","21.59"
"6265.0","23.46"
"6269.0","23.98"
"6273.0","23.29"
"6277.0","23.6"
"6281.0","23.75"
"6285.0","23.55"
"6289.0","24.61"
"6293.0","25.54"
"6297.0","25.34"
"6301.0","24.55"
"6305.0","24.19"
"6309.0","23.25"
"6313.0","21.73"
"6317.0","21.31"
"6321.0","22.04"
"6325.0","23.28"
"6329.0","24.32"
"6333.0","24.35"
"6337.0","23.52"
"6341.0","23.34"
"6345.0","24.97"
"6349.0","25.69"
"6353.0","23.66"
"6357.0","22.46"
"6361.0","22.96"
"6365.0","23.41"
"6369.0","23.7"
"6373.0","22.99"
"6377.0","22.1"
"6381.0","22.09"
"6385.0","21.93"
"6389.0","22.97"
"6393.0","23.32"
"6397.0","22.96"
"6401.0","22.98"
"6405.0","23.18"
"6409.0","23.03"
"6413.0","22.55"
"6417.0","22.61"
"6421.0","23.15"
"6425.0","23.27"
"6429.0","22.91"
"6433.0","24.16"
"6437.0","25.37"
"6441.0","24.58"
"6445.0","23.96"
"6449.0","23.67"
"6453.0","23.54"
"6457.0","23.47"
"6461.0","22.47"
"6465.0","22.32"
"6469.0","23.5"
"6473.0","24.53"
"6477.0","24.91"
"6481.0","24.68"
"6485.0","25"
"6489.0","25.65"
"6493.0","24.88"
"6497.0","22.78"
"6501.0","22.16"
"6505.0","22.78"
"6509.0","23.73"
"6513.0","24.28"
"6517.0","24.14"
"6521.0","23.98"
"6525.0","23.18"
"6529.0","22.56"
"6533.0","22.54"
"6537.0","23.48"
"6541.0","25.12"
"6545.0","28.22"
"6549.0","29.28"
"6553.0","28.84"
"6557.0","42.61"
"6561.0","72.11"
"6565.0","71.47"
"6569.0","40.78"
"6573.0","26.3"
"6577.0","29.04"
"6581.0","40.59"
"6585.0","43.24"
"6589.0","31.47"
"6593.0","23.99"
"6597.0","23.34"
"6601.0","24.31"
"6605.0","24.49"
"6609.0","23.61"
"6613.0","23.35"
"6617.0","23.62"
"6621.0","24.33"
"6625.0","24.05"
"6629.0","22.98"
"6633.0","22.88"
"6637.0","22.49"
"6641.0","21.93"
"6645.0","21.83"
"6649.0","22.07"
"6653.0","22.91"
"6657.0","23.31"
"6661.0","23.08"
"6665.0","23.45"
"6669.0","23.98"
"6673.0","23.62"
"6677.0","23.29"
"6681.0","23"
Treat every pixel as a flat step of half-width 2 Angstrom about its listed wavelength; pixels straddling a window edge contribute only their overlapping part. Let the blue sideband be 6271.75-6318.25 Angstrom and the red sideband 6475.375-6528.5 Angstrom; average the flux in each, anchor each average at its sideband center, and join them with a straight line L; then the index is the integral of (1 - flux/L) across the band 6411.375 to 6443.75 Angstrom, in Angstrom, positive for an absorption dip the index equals 0.4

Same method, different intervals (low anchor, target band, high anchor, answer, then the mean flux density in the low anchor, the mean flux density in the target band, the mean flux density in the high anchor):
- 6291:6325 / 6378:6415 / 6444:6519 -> 1.39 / 23.5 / 22.8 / 23.8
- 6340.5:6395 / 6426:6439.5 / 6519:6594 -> 1.48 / 23.3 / 24.1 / 34.3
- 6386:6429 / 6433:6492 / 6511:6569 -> 6.63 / 23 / 24.1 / 33.3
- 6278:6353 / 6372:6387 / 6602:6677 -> 0.94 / 23.8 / 22.2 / 23.2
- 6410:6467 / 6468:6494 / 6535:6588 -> 3.47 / 23.4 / 24.8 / 38.4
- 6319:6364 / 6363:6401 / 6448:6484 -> 1.37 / 23.7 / 22.8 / 23.7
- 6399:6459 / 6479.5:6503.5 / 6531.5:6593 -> 4.45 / 23.5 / 24.2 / 36.7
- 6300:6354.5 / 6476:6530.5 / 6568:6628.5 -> 5.34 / 23.6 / 23.9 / 28.1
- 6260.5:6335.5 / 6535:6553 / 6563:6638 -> 1.23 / 23.6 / 26.8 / 29.9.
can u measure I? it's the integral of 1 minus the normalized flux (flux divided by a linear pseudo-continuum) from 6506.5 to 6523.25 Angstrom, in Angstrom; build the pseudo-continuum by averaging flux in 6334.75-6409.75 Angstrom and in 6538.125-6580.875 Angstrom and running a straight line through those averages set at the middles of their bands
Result 5.38 Angstrom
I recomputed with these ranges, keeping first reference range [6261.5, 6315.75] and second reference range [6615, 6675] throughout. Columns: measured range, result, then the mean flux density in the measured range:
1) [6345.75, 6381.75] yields 0.5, 23.3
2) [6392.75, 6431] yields 0.9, 23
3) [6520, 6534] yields 0.2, 23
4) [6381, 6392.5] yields 0.5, 22.5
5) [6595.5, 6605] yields -0.3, 24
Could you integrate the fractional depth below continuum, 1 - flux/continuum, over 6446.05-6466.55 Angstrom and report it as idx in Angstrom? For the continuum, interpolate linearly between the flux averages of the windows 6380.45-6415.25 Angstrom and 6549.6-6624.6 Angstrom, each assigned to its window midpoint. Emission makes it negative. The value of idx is 2.4 Angstrom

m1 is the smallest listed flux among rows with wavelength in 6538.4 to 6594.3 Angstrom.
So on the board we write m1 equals 23.99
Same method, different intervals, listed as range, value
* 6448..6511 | 22.16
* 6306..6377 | 21.31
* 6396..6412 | 22.96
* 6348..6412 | 21.93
